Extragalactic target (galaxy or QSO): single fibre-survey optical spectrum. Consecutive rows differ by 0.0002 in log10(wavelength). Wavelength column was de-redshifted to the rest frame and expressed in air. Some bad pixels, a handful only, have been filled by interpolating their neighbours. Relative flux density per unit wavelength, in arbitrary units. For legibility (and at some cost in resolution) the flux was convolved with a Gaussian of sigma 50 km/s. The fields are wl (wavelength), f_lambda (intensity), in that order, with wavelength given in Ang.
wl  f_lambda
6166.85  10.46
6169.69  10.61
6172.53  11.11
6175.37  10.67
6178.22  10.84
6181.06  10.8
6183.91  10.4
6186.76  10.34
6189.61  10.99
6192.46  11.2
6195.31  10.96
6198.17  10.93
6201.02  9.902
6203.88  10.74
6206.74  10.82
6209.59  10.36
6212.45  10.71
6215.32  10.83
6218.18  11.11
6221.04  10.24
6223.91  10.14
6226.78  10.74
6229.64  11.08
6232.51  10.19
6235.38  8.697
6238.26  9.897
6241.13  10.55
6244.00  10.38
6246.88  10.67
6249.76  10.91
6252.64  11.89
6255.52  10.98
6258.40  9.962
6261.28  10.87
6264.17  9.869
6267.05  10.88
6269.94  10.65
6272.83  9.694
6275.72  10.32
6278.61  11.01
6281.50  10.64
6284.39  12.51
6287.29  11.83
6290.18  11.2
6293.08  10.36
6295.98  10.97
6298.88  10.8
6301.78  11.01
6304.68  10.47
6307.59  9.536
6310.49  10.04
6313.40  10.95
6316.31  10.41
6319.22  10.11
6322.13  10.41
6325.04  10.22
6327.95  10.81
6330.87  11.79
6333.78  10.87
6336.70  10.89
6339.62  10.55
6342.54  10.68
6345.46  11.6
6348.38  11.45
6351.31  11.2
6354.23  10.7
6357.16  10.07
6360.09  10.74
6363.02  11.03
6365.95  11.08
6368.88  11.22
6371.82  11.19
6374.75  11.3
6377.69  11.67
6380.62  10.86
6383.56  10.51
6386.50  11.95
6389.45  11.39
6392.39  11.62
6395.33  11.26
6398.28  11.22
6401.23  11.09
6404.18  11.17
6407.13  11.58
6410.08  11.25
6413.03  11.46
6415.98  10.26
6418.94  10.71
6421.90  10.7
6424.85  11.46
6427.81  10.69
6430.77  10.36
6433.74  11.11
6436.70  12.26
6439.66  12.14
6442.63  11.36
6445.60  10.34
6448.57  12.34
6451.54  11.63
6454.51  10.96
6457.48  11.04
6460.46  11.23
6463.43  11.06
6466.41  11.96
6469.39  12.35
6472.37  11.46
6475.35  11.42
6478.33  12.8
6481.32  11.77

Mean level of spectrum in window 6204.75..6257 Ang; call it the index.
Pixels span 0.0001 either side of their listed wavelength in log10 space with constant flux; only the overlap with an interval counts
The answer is 10.6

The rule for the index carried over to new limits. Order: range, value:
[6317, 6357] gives 10.8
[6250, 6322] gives 10.7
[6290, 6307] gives 10.7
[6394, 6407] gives 11.2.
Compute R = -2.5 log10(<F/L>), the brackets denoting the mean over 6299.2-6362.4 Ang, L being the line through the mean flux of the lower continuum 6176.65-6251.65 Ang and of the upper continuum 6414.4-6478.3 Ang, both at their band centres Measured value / 0.02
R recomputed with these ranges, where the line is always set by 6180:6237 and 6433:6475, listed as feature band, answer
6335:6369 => 0.020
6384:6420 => 0.008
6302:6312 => 0.082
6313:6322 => 0.057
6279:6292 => -0.060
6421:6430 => 0.047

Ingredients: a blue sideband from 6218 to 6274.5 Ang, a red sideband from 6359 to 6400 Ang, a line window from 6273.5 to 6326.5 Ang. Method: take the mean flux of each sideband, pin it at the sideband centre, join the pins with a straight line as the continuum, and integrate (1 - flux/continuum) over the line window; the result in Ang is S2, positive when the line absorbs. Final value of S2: 0.32 Ang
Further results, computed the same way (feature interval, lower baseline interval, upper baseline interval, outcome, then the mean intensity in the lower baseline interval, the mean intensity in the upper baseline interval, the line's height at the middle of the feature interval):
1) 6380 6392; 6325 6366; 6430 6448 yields -0.14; 10.9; 11.3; 11.1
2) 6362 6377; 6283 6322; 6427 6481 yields -0.15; 10.8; 11.5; 11.1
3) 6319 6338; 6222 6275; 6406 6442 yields 0.01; 10.4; 11.2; 10.8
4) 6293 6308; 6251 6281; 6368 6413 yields 0.27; 10.6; 11.3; 10.8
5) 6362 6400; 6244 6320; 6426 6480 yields -0.35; 10.7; 11.5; 11.2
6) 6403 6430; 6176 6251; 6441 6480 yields 0.83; 10.6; 11.5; 11.4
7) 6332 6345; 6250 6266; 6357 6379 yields 0.18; 10.7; 11.1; 11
